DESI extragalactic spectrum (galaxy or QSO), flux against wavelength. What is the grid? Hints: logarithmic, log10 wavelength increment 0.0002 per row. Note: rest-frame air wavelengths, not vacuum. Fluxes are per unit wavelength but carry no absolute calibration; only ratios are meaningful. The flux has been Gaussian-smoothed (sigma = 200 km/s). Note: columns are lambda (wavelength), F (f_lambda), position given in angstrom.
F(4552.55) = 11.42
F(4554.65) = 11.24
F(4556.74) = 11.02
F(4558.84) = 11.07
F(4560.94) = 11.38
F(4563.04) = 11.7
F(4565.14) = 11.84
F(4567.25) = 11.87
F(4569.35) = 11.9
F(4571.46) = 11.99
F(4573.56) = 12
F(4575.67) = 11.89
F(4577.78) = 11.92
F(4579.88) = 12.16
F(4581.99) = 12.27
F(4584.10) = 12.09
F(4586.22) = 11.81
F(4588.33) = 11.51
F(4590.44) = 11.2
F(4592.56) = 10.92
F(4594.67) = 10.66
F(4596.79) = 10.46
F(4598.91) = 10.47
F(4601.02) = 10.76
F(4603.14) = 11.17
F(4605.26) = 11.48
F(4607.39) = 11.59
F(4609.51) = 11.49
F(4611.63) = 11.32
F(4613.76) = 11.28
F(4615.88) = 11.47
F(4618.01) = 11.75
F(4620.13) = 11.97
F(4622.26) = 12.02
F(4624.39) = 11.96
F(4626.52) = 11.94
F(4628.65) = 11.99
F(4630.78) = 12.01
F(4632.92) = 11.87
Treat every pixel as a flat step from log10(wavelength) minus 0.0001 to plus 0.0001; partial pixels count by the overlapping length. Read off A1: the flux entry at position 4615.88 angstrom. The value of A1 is 11.47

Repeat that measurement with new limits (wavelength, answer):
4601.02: 10.76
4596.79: 10.46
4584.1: 12.09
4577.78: 11.92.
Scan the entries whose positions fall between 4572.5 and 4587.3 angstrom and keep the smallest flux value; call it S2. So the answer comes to 11.81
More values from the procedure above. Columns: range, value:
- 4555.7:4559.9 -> 11.02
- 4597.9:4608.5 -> 10.47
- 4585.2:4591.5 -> 11.2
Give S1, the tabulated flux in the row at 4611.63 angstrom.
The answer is 11.32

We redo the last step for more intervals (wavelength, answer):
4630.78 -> 12.01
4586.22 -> 11.81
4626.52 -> 11.94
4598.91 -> 10.47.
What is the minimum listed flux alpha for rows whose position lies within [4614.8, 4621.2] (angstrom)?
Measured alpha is 11.47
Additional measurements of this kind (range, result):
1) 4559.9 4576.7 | 11.38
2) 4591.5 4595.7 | 10.66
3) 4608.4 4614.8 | 11.28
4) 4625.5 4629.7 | 11.94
